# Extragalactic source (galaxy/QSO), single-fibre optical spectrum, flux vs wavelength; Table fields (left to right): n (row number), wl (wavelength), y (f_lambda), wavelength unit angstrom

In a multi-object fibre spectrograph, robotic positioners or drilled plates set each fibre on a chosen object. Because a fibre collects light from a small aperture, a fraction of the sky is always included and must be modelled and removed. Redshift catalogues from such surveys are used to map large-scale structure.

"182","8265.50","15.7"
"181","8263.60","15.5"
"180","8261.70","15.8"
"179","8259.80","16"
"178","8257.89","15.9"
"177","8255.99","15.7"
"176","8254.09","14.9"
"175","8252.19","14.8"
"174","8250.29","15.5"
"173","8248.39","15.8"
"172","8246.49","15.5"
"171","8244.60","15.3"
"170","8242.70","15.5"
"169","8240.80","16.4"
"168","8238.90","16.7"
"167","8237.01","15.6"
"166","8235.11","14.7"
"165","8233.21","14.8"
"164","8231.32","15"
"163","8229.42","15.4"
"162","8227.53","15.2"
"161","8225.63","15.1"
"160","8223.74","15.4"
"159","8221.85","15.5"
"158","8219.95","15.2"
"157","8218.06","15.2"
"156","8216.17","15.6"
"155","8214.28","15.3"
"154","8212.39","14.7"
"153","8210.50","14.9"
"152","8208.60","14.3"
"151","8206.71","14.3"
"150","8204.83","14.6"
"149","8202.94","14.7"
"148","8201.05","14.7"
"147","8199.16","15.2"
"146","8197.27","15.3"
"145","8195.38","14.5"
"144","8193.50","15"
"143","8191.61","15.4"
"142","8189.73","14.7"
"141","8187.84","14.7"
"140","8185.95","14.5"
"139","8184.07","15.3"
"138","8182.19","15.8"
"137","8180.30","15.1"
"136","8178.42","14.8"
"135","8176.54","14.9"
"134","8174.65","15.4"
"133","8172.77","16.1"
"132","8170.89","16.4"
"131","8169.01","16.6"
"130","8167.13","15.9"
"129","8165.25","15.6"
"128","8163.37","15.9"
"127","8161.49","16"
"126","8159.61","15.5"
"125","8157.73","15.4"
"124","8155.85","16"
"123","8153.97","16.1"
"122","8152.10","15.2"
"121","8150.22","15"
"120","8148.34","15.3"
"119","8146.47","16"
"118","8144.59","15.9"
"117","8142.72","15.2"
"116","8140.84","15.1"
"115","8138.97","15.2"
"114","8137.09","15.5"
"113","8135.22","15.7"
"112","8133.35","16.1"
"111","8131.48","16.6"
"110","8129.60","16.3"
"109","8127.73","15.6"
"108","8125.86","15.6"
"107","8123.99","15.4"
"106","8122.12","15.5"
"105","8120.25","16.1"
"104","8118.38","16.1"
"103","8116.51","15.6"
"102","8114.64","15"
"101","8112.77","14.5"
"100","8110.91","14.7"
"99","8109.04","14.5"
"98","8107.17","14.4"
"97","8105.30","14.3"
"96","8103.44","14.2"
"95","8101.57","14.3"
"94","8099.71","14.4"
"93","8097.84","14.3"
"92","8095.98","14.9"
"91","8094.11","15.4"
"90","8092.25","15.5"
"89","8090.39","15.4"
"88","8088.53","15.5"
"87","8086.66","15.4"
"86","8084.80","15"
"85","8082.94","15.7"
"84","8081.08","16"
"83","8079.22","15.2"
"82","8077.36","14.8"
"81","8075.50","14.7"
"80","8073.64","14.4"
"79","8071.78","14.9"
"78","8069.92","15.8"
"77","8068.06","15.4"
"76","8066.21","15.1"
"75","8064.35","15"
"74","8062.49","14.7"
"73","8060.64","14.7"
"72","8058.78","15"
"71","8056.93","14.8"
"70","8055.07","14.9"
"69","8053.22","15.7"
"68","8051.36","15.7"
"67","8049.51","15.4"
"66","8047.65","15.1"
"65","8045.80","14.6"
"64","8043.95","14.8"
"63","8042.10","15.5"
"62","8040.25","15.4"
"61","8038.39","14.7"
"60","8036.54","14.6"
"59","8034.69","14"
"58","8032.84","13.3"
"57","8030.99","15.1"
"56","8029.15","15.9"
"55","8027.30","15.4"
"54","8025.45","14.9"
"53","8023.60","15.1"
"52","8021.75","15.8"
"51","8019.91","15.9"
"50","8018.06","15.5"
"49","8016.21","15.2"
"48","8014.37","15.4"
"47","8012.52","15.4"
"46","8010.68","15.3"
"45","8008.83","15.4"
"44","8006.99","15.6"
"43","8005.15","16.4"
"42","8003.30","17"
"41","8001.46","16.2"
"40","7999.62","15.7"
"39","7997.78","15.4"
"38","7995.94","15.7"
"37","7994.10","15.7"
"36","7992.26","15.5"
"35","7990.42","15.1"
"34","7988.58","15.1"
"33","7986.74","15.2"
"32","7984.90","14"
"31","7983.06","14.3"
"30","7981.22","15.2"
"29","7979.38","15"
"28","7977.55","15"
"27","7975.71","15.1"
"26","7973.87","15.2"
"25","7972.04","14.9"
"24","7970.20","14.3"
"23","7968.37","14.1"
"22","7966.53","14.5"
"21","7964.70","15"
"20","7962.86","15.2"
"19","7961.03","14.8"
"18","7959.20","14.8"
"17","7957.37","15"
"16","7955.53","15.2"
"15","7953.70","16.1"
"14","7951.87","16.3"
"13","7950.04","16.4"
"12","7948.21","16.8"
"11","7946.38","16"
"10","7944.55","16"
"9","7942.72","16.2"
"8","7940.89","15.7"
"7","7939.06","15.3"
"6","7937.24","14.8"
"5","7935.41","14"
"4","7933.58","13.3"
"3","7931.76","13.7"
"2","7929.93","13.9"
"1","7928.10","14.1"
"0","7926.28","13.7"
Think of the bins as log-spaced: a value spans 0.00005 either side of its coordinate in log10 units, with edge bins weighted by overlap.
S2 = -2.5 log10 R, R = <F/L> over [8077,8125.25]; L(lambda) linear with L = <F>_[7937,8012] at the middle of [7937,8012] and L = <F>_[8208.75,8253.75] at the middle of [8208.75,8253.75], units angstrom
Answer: 0.02 mag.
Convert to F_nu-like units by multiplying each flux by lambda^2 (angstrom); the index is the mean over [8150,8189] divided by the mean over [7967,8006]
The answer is 1.1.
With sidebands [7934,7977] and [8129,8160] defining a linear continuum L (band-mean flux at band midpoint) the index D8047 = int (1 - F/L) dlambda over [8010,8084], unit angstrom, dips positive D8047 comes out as 1.6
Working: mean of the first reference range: 15.3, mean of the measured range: 15.1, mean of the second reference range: 15.6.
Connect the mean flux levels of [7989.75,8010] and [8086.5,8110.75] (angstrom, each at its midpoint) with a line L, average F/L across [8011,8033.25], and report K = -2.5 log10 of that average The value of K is 0.020 mag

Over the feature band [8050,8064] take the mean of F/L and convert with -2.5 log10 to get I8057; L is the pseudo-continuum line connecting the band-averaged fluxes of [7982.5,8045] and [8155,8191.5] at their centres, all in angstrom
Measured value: 0.02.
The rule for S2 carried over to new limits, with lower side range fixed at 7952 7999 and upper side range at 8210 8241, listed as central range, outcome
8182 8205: 0.02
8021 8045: 0.01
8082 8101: 0.00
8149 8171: -0.04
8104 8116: 0.04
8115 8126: -0.03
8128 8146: -0.04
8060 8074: 0.01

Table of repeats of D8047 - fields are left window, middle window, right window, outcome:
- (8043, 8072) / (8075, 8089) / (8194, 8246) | -0.2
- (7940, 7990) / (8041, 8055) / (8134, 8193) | 0.1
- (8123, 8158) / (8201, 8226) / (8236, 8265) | 1.1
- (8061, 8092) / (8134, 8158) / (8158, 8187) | -0.1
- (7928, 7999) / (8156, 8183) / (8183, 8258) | -0.9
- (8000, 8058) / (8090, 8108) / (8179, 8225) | 0.6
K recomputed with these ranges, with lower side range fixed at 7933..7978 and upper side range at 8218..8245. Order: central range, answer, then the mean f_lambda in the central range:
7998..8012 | -0.05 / 15.9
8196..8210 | 0.05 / 14.7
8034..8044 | 0.03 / 14.8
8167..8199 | 0.01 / 15.3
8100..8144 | 0.00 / 15.3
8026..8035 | 0.03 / 14.8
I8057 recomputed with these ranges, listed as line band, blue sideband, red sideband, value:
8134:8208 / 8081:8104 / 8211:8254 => -0.01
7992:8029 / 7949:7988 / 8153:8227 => -0.04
